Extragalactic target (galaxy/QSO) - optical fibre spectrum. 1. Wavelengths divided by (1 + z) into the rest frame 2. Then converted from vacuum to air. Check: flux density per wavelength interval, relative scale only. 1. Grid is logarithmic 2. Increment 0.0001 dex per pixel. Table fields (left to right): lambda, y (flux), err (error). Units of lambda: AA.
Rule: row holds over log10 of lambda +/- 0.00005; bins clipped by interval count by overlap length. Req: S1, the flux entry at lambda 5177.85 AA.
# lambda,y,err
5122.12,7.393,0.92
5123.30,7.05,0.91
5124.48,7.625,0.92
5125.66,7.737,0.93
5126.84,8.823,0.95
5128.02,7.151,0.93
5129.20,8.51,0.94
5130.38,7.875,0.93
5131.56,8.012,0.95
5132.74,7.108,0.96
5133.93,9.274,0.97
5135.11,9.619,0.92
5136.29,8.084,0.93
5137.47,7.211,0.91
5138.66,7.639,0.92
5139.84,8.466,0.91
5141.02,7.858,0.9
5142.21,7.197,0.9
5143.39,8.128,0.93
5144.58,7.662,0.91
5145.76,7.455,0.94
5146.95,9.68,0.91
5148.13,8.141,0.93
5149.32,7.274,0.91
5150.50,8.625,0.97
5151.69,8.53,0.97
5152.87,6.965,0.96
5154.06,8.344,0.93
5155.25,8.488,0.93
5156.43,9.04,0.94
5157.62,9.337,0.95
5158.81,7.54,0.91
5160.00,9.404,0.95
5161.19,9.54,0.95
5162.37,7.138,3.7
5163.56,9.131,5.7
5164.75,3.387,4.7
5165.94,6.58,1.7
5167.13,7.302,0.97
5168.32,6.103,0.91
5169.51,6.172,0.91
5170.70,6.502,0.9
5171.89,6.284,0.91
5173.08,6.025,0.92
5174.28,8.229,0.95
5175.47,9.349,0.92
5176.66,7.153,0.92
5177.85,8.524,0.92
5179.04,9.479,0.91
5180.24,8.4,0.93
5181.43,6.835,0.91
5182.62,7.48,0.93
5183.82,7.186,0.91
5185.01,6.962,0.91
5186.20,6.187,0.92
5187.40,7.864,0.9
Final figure 8.524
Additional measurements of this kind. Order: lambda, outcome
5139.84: 8.466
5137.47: 7.211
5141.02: 7.858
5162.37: 7.138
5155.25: 8.488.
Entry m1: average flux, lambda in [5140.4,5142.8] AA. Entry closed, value 7.54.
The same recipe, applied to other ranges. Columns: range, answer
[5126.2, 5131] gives 8.09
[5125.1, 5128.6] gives 7.91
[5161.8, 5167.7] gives 6.7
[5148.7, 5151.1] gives 7.94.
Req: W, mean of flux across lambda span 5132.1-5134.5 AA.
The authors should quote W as 8.16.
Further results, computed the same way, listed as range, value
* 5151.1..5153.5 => 7.76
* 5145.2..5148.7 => 8.44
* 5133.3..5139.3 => 8.35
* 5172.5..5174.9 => 7.14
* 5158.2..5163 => 8.42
